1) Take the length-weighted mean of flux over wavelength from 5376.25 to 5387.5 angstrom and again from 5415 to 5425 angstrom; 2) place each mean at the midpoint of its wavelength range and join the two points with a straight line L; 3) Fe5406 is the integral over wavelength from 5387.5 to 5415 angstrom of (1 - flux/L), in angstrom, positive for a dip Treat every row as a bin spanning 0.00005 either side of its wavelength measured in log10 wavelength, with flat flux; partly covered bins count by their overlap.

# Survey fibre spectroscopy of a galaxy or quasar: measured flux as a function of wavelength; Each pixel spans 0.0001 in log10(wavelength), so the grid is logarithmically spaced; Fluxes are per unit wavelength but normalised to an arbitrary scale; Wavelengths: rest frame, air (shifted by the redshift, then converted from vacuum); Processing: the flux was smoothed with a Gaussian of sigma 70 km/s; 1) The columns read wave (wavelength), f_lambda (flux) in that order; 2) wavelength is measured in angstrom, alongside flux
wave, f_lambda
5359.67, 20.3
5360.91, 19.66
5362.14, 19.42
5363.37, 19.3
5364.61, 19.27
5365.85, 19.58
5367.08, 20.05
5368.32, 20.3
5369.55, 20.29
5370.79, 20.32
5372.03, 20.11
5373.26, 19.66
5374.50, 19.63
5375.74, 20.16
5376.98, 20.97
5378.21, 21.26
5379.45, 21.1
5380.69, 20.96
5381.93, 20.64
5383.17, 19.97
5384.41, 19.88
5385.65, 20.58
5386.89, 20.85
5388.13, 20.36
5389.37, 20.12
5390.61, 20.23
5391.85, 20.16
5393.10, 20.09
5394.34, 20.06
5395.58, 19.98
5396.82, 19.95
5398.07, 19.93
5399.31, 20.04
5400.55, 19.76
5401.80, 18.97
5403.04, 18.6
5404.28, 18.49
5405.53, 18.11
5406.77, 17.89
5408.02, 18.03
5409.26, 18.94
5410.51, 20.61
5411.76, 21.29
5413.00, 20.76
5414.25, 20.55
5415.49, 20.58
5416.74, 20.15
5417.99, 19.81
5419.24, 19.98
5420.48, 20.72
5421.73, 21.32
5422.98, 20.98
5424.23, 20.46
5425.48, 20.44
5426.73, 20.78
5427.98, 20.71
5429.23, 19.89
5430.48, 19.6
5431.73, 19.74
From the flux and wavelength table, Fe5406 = 1.2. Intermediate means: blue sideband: 20.7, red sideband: 20.5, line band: 19.7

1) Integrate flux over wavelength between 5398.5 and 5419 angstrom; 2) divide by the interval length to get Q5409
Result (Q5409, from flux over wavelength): 19.6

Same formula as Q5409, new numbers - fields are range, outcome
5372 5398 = 20.3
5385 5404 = 20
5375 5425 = 20.1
